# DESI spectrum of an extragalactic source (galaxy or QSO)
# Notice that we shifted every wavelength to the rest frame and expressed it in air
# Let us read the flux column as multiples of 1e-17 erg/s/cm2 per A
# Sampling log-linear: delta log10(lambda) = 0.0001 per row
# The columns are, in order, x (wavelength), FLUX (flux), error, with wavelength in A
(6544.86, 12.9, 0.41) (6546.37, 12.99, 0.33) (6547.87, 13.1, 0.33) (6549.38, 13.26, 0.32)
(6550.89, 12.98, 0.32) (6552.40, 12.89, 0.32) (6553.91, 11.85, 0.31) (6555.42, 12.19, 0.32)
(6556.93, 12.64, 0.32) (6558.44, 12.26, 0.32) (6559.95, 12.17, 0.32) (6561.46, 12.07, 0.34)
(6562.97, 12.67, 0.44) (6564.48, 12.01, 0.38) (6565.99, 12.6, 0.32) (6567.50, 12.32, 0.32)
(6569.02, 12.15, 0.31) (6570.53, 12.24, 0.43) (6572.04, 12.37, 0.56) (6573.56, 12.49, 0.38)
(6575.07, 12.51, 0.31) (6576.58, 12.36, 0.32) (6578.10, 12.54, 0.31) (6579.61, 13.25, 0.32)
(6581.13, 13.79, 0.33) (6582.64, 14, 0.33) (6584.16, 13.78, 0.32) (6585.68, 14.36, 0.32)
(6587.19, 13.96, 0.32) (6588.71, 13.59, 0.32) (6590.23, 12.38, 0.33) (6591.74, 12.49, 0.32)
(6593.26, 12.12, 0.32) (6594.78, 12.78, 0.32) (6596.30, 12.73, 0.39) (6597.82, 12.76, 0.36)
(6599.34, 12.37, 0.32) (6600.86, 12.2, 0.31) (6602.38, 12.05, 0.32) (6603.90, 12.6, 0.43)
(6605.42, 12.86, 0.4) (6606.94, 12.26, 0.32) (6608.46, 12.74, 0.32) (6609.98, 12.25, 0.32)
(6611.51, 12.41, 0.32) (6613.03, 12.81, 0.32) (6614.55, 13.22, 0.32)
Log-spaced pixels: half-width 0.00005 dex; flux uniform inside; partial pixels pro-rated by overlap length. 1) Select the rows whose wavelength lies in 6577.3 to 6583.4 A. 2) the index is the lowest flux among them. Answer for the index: 12.54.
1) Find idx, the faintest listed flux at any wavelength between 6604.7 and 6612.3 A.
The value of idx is 12.25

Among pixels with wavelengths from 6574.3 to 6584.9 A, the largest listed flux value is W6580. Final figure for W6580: 14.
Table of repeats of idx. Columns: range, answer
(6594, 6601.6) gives 12.2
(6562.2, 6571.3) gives 12.01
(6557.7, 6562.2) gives 12.07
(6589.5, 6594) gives 12.12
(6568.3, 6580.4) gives 12.15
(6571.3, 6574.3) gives 12.37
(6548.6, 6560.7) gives 11.85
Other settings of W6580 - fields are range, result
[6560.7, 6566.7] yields 12.67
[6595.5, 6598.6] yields 12.76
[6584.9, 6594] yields 14.36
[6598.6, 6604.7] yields 12.6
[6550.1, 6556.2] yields 12.98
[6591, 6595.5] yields 12.78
